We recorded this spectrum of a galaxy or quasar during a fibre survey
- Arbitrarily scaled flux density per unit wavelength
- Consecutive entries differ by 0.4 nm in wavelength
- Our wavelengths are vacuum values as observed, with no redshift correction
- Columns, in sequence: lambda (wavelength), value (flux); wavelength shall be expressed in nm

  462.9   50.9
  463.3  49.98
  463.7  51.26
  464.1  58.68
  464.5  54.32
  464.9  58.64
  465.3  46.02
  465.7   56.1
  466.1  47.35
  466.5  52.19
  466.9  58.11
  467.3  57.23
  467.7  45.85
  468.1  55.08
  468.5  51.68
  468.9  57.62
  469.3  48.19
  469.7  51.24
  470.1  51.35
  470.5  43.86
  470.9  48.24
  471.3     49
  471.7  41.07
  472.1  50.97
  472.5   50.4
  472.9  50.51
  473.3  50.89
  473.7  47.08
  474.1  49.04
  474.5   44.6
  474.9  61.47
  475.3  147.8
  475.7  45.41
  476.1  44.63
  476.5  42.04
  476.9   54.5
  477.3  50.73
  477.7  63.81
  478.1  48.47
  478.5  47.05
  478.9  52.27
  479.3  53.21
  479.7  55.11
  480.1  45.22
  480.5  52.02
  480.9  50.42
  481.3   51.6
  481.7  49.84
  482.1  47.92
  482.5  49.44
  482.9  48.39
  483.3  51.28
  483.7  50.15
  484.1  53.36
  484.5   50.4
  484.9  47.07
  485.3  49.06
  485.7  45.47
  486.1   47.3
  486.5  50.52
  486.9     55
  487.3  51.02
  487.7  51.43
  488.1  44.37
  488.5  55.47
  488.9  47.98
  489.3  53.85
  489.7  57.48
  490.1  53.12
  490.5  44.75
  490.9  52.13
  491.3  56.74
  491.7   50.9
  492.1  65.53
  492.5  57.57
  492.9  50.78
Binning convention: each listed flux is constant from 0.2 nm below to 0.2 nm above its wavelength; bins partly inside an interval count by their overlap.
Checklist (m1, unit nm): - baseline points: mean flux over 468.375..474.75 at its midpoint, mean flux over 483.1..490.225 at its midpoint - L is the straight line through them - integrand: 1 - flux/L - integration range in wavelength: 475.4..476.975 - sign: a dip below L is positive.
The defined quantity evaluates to -0.09 nm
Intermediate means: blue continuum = 49.2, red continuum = 50.8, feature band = 52.4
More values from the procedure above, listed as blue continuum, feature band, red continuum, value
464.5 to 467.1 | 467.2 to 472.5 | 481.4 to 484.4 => 0.25 nm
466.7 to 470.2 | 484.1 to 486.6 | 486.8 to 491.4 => 0.16 nm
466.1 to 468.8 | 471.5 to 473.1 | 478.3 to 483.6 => 0.12 nm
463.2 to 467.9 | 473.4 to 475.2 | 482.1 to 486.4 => -0.17 nm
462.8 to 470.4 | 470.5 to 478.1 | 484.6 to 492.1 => -0.37 nm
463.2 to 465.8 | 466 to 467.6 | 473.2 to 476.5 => 0.04 nm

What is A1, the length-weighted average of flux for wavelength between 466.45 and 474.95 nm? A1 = 50.5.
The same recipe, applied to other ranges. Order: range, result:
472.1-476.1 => 59.5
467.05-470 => 52.5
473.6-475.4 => 66.9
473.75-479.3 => 57.4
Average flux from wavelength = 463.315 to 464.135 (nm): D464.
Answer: 53.1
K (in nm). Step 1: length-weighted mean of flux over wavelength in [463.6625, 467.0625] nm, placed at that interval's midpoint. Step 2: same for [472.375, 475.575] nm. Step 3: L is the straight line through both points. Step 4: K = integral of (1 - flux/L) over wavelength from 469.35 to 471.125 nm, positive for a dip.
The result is 0.305 nm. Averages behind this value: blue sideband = 53.7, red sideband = 62.6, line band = 48.6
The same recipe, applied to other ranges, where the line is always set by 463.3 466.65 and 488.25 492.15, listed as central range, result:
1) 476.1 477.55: 0.11 nm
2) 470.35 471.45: 0.12 nm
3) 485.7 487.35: 0.09 nm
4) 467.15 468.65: 0.02 nm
